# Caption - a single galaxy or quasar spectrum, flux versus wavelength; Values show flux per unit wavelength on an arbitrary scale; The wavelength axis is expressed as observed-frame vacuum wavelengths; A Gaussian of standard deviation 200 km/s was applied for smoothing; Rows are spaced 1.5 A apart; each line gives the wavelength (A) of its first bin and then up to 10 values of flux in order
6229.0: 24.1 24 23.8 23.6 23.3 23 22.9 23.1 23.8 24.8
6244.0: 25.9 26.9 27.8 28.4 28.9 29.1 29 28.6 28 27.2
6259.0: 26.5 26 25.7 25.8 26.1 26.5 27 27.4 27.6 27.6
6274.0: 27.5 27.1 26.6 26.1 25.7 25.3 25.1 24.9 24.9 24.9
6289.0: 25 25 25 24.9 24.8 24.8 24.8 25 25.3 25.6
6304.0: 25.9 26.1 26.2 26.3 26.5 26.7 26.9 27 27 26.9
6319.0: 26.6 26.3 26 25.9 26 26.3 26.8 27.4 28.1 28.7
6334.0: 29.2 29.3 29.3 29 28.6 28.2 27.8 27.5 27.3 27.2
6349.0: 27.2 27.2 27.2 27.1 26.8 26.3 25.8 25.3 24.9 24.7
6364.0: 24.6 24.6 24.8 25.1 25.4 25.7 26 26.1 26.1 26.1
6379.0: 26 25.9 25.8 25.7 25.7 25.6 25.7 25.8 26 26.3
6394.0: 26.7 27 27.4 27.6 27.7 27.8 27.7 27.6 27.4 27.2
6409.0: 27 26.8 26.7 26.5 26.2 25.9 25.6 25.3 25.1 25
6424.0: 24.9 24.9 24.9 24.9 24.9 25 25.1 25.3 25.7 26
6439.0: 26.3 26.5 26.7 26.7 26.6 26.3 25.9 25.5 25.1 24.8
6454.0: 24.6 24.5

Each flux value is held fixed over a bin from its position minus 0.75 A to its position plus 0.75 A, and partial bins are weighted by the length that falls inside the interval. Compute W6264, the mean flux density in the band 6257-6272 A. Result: 26.6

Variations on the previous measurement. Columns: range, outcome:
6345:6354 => 27.2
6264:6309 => 25.8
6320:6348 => 27.6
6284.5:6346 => 26.6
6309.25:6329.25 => 26.6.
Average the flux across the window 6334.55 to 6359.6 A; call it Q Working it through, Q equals 27.5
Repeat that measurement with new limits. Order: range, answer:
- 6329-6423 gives 26.6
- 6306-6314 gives 26.5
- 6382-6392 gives 25.8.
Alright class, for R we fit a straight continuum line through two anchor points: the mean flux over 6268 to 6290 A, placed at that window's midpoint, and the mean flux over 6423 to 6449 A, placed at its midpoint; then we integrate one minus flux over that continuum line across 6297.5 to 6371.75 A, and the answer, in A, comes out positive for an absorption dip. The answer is -1.8 A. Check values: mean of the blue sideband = 26.1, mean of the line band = 26.6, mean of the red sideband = 25.7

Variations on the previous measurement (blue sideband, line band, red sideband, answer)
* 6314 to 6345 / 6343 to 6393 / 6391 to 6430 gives 1.8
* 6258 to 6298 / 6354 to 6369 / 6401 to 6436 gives 0.4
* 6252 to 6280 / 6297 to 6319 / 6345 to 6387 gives 0.3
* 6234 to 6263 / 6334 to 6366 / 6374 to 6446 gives -1.0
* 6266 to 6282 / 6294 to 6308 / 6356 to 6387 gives 0.6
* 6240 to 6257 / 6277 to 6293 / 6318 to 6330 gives 1.0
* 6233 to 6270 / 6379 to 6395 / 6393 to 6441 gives 0.2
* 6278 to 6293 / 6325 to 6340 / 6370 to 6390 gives -1.5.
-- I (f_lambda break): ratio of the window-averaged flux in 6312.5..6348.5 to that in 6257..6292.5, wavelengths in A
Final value 1.05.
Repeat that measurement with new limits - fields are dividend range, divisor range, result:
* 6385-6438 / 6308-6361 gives 0.96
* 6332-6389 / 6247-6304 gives 1.01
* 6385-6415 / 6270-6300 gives 1.05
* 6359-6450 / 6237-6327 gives 0.99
